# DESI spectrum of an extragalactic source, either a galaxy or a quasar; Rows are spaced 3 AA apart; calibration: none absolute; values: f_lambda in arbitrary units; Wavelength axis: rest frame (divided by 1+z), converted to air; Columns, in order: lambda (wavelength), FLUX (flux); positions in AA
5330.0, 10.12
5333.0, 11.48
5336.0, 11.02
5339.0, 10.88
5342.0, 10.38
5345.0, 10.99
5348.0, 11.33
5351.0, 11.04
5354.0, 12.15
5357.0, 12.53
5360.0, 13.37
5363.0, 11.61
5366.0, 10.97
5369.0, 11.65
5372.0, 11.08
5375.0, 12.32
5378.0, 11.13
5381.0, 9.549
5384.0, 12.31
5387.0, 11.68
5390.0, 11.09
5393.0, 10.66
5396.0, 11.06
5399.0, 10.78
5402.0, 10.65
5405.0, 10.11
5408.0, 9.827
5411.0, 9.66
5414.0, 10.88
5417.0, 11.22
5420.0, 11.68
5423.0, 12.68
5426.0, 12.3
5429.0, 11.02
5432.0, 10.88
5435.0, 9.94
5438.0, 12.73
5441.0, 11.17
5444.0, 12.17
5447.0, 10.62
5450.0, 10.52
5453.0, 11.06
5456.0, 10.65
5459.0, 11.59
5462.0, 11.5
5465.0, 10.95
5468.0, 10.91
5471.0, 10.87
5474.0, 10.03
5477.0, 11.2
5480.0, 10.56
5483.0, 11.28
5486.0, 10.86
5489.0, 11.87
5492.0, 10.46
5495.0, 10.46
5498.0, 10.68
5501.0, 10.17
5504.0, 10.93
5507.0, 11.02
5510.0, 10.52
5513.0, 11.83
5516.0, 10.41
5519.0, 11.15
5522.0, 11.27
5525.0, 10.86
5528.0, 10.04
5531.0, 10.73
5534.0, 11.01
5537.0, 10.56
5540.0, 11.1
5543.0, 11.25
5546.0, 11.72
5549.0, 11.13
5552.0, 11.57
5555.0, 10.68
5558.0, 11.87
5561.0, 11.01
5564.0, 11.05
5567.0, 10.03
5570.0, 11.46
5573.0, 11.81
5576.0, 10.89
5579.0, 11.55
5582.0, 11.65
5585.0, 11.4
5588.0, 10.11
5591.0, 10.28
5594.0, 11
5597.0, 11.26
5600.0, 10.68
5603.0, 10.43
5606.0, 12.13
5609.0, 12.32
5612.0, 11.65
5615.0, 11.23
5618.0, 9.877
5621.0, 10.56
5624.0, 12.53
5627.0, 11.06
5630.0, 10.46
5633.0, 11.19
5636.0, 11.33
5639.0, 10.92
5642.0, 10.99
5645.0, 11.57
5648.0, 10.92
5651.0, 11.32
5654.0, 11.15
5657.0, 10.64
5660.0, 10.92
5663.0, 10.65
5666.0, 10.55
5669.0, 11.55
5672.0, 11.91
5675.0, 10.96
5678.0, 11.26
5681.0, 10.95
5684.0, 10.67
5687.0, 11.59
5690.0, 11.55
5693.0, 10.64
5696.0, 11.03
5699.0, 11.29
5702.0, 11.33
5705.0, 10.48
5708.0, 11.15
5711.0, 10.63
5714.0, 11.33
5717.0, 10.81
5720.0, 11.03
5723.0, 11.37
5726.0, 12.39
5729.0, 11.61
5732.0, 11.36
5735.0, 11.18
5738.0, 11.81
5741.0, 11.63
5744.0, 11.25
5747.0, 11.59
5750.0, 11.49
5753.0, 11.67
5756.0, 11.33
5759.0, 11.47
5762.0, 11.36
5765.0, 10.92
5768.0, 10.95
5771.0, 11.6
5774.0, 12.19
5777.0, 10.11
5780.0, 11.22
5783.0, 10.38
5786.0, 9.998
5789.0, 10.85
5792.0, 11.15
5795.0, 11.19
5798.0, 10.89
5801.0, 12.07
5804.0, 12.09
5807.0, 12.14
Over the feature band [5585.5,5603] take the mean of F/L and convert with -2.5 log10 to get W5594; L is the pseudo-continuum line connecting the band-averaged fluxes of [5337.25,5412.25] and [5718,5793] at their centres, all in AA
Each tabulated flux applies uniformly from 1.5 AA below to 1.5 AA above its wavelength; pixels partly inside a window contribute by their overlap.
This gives 0.05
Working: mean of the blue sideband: 11.2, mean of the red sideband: 11.3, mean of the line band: 10.7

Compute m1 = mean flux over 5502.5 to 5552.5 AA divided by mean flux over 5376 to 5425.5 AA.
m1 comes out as 1.00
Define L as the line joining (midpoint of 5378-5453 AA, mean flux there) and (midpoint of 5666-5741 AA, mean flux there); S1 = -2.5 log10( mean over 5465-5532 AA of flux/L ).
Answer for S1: 0.03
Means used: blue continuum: 11.1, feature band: 10.8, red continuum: 11.2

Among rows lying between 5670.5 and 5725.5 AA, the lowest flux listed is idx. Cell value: 10.48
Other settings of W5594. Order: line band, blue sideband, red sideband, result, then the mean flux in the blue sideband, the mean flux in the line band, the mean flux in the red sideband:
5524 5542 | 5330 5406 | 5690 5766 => 0.05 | 11.3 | 10.7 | 11.3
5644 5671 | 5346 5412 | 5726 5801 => 0.02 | 11.2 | 11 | 11.3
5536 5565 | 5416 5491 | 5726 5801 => 0.00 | 11.2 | 11.2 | 11.3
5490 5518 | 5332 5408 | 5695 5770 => 0.05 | 11.2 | 10.7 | 11.3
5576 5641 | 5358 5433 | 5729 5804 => 0.01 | 11.2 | 11.1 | 11.3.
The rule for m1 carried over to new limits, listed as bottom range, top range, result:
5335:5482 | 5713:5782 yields 1.02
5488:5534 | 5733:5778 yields 1.05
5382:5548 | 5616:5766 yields 1.02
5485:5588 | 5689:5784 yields 1.02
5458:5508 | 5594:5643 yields 1.02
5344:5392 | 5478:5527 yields 0.94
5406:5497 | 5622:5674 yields 1.01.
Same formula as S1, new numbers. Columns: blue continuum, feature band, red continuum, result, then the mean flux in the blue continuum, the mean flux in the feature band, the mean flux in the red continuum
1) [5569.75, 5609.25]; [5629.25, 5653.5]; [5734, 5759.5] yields 0.02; 11.2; 11.1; 11.5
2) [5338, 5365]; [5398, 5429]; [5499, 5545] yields 0.03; 11.6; 11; 10.9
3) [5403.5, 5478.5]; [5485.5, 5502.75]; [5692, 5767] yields 0.03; 11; 10.7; 11.3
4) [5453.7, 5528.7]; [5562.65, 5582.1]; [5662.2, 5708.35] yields -0.02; 10.9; 11.2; 11.1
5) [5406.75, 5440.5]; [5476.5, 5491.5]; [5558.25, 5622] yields 0.00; 11.2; 11.1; 11.1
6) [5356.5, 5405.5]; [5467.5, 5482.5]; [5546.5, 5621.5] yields 0.05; 11.3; 10.7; 11.1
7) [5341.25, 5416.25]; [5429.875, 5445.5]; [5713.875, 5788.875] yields -0.02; 11.2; 11.4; 11.3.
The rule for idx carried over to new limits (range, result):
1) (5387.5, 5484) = 9.66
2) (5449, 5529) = 10.03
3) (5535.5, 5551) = 10.56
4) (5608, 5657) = 9.877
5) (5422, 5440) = 9.94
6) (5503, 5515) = 10.52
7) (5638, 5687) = 10.55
